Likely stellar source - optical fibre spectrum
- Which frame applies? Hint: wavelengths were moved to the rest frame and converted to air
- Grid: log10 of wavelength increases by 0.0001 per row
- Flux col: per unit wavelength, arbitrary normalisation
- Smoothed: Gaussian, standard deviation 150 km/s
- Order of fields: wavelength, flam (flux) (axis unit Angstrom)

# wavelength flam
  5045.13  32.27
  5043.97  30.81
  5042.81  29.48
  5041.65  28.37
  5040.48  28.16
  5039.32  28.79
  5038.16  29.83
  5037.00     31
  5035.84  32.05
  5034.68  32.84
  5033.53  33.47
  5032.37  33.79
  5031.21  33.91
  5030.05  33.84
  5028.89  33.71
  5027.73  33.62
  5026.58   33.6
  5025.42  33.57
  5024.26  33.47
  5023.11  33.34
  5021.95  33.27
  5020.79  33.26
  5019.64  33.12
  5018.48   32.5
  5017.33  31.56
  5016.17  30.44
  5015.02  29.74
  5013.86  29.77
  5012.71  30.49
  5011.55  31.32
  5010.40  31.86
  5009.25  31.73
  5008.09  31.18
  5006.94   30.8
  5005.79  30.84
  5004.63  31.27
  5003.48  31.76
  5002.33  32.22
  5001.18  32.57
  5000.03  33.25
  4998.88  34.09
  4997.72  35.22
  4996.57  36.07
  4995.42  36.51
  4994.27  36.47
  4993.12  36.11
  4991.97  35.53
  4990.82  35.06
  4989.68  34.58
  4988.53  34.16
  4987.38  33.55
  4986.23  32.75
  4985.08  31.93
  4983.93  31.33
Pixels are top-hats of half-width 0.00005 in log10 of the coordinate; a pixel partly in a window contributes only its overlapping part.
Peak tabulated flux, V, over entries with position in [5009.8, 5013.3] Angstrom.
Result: 31.86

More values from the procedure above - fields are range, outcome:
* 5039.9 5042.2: 28.37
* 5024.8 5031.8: 33.91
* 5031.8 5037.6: 33.79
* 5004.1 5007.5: 31.27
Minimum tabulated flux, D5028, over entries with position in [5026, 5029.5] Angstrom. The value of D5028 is 33.6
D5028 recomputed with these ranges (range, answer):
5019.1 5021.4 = 33.12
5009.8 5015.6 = 29.74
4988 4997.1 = 34.16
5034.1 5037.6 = 31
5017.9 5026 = 32.5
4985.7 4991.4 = 32.75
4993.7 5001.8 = 32.57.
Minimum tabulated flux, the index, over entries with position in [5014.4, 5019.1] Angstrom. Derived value 29.74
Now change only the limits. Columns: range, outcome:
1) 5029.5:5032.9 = 33.79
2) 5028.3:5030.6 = 33.71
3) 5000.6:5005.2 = 31.27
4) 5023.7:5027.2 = 33.47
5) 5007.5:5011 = 31.18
